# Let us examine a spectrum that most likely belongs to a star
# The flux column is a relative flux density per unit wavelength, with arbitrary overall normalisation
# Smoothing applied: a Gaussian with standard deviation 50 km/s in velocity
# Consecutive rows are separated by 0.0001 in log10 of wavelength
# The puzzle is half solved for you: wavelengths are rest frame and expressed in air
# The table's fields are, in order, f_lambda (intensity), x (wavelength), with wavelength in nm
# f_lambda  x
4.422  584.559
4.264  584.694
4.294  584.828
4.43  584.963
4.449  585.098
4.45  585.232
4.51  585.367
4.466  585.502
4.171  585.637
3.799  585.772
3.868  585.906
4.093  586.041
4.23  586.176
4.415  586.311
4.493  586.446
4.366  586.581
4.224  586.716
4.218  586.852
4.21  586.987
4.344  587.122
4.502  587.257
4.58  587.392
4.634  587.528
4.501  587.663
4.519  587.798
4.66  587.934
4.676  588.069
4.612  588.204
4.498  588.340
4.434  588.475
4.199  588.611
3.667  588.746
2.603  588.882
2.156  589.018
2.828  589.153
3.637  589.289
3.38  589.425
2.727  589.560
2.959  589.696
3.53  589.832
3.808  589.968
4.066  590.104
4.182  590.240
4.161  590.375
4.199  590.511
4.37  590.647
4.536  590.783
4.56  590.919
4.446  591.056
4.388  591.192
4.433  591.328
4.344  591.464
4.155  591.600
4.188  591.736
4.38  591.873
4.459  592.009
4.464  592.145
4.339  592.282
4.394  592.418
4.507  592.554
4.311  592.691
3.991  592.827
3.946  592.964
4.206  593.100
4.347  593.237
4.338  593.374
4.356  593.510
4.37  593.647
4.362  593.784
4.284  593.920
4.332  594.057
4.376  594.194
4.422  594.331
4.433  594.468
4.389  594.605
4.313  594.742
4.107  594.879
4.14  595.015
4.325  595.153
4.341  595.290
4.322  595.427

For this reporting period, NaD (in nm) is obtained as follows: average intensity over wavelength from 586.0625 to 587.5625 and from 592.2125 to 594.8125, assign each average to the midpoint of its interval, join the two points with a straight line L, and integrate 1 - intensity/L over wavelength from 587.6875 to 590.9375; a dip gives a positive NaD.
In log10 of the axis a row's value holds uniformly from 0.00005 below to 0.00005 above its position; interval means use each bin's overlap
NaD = 0.36 nm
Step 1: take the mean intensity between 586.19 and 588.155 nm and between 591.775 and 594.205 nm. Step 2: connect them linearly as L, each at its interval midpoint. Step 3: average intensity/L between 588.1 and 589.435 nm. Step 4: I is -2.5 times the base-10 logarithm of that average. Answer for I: 0.21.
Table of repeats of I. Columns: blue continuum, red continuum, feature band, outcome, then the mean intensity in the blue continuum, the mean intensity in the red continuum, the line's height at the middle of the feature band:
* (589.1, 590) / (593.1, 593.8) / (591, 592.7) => -0.13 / 3.25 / 4.33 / 3.89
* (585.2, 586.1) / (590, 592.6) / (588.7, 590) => 0.35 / 4.19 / 4.34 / 4.29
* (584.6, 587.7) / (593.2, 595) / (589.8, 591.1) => 0.03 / 4.33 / 4.34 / 4.33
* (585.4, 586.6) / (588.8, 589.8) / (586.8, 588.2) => -0.24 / 4.21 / 2.93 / 3.63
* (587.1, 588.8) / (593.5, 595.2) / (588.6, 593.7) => 0.10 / 4.46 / 4.32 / 4.39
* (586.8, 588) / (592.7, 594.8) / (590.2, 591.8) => 0.01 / 4.47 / 4.3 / 4.37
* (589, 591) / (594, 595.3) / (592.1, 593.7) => -0.05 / 3.72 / 4.31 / 4.09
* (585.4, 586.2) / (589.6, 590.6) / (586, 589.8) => -0.01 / 4.12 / 3.82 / 3.97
